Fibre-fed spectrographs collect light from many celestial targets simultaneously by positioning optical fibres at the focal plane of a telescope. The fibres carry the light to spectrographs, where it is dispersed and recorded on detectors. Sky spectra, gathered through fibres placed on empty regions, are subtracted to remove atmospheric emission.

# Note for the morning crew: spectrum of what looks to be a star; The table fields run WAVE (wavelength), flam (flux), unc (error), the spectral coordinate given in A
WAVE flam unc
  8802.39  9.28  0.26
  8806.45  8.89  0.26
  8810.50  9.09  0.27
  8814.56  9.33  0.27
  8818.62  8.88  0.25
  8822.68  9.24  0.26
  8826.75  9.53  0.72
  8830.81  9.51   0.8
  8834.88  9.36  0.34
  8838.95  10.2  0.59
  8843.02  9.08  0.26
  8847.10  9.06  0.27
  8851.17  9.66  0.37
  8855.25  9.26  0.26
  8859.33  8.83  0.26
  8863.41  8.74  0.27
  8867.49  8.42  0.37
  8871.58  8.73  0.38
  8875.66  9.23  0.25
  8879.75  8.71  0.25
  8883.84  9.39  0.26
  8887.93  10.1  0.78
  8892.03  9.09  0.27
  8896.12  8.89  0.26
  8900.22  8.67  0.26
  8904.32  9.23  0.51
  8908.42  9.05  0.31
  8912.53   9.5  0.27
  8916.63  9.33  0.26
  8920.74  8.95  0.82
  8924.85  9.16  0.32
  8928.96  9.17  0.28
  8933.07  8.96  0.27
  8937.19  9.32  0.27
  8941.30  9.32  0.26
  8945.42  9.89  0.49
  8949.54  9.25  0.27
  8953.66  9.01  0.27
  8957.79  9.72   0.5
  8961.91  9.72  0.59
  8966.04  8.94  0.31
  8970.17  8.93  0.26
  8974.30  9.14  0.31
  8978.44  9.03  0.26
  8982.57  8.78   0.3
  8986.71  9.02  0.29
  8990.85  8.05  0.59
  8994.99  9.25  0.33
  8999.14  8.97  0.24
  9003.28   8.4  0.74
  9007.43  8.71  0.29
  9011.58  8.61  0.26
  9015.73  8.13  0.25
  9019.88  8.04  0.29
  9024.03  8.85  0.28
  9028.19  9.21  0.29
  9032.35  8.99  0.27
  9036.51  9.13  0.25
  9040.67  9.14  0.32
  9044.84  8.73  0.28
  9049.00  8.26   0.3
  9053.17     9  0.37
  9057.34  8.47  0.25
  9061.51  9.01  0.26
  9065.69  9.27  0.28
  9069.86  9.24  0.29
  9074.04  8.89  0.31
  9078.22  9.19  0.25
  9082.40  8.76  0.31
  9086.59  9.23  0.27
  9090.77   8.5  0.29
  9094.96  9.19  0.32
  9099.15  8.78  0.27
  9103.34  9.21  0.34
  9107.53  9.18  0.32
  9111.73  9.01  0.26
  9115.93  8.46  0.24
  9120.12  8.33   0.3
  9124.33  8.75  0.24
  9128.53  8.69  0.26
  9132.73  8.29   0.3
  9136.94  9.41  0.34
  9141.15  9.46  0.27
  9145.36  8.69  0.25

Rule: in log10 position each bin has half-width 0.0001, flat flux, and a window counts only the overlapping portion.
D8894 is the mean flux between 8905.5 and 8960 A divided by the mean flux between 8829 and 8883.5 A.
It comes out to 1.0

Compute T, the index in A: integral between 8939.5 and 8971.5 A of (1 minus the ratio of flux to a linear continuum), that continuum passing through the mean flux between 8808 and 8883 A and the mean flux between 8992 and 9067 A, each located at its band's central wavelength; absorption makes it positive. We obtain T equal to -1.5 A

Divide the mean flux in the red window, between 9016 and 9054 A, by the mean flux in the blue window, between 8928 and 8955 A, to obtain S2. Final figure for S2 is 0.95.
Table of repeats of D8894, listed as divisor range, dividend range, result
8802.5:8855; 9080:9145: 0.95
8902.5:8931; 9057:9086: 0.98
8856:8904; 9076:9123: 0.99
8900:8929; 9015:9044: 0.96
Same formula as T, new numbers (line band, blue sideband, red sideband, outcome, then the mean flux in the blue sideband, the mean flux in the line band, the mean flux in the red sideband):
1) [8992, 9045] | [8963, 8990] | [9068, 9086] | 1.3 A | 8.96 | 8.77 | 9.03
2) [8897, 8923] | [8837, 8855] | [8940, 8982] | 0.7 A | 9.47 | 9.11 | 9.28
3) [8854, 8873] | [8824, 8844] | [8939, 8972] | 1.4 A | 9.55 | 8.78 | 9.35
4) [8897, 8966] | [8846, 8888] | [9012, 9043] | -2.4 A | 9.06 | 9.25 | 8.78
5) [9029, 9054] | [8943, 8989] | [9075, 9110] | 0.6 A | 9.22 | 8.89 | 9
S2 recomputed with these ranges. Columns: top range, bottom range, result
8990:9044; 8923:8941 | 0.95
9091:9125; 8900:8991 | 0.96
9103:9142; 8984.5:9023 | 1.03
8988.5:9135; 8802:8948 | 0.96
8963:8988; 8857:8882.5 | 1.02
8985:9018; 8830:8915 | 0.94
